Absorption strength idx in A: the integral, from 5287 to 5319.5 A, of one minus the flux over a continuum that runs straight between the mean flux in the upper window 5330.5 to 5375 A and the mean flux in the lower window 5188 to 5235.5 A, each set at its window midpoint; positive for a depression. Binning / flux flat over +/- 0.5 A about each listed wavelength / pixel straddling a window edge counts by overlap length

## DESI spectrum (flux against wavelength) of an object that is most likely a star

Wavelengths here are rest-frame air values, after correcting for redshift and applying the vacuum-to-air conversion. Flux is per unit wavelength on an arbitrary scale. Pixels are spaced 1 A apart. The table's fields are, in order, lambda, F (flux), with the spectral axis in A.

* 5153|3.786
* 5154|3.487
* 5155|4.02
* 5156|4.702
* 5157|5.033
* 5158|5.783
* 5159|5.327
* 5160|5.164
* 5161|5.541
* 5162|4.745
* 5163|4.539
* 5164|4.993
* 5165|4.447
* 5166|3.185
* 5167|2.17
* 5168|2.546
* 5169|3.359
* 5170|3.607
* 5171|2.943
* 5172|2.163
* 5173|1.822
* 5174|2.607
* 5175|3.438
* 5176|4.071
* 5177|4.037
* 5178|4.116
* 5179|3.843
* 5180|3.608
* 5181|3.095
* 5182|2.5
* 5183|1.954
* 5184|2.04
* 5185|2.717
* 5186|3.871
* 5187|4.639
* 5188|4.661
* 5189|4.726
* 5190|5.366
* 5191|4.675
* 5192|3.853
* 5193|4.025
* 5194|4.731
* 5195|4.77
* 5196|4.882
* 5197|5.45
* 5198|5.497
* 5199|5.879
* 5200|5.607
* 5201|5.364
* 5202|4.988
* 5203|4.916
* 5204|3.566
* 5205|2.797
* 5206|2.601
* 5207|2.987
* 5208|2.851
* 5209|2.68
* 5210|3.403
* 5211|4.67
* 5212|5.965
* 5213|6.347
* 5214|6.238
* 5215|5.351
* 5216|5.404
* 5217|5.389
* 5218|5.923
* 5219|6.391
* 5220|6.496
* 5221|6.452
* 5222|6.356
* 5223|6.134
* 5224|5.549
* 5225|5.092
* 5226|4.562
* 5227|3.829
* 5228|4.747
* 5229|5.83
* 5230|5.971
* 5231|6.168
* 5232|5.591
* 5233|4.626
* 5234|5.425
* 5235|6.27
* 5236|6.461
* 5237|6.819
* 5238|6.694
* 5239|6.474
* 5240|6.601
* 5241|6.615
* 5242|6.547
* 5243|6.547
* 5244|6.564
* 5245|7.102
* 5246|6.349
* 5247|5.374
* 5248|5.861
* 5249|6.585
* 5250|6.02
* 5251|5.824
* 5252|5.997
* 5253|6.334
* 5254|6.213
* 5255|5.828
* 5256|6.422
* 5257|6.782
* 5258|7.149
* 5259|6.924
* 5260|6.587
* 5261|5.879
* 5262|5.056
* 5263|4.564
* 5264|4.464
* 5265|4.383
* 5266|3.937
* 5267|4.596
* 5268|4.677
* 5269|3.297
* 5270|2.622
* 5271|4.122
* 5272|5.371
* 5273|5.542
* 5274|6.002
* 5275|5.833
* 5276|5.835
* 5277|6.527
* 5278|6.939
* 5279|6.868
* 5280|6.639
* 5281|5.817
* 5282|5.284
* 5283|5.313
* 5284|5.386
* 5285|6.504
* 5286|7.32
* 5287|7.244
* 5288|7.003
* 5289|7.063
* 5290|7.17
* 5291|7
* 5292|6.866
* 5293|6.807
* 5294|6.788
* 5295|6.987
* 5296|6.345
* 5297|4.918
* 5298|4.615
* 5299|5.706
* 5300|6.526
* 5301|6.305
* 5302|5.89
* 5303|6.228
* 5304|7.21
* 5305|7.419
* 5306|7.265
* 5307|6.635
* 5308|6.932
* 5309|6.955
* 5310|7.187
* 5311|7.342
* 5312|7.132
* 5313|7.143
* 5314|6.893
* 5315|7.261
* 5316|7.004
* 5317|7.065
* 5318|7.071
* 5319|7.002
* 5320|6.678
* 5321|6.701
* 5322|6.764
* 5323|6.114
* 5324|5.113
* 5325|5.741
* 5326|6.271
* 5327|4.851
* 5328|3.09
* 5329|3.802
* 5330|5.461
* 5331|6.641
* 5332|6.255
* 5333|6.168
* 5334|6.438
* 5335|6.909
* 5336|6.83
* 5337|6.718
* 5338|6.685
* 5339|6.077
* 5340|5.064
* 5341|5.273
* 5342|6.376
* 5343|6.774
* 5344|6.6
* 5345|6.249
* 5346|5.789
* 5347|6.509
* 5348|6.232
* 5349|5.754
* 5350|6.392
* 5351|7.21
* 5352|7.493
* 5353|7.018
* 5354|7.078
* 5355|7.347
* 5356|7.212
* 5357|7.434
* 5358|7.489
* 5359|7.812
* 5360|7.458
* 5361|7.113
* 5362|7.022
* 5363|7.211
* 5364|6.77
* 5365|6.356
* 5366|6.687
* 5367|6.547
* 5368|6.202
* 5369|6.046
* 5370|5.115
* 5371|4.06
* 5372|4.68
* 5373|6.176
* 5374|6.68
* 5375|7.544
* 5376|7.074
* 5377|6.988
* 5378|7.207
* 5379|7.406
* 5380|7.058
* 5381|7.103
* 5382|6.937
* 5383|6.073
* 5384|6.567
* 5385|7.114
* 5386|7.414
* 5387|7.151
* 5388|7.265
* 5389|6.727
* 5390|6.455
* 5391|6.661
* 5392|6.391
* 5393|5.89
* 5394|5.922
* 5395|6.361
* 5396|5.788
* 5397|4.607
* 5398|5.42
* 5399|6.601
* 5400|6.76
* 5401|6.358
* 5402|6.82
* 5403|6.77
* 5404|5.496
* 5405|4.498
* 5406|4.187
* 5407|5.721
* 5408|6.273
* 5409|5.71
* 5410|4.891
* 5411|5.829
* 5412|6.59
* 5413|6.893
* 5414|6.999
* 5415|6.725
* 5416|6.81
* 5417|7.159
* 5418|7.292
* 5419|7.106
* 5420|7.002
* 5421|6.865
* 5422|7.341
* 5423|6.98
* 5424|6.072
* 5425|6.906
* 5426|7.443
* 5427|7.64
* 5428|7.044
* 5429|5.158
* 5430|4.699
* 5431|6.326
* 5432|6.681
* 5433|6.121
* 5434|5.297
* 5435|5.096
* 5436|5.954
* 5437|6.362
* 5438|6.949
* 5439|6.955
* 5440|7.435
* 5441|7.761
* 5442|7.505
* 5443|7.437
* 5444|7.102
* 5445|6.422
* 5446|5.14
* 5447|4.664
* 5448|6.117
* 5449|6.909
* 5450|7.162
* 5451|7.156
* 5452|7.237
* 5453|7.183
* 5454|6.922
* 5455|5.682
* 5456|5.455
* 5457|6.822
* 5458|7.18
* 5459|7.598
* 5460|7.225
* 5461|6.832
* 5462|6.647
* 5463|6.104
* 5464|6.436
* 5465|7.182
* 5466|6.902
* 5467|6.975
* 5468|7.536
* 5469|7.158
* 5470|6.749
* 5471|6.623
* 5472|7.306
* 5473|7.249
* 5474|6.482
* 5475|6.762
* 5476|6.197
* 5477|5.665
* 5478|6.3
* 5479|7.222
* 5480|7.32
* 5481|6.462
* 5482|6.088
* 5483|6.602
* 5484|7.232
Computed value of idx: -4.1 A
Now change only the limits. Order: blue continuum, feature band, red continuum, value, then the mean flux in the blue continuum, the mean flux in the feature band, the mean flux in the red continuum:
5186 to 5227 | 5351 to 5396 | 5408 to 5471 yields -4.32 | 4.9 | 6.73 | 6.63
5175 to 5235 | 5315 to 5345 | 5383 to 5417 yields -2.47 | 4.67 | 6.14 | 6.24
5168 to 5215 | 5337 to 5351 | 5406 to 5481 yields -1.54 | 4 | 6.2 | 6.61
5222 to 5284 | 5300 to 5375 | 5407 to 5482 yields -4.20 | 5.74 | 6.47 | 6.63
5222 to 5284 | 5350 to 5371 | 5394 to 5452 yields -2.42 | 5.74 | 6.85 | 6.38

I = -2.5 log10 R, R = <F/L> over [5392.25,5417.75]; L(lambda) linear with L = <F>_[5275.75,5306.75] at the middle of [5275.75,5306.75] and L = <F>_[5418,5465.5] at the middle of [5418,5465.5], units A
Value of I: 0.09 mag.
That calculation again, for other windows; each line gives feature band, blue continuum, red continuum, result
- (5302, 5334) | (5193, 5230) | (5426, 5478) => -0.129 mag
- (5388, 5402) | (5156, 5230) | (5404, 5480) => -0.011 mag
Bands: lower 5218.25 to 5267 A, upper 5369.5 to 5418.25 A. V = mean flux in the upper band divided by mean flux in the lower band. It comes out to 1.1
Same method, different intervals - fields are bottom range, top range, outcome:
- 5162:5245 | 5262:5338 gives 1.30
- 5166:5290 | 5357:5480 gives 1.29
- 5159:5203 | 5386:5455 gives 1.60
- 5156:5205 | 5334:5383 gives 1.62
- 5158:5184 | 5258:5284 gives 1.49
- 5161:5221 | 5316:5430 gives 1.53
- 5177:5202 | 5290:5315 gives 1.56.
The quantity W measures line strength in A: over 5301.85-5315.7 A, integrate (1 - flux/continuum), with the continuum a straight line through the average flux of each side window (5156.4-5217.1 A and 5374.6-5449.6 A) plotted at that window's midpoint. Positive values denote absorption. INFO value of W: -4.0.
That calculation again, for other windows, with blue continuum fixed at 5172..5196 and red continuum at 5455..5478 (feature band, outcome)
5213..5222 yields -4.3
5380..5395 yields -2.0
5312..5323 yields -3.8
